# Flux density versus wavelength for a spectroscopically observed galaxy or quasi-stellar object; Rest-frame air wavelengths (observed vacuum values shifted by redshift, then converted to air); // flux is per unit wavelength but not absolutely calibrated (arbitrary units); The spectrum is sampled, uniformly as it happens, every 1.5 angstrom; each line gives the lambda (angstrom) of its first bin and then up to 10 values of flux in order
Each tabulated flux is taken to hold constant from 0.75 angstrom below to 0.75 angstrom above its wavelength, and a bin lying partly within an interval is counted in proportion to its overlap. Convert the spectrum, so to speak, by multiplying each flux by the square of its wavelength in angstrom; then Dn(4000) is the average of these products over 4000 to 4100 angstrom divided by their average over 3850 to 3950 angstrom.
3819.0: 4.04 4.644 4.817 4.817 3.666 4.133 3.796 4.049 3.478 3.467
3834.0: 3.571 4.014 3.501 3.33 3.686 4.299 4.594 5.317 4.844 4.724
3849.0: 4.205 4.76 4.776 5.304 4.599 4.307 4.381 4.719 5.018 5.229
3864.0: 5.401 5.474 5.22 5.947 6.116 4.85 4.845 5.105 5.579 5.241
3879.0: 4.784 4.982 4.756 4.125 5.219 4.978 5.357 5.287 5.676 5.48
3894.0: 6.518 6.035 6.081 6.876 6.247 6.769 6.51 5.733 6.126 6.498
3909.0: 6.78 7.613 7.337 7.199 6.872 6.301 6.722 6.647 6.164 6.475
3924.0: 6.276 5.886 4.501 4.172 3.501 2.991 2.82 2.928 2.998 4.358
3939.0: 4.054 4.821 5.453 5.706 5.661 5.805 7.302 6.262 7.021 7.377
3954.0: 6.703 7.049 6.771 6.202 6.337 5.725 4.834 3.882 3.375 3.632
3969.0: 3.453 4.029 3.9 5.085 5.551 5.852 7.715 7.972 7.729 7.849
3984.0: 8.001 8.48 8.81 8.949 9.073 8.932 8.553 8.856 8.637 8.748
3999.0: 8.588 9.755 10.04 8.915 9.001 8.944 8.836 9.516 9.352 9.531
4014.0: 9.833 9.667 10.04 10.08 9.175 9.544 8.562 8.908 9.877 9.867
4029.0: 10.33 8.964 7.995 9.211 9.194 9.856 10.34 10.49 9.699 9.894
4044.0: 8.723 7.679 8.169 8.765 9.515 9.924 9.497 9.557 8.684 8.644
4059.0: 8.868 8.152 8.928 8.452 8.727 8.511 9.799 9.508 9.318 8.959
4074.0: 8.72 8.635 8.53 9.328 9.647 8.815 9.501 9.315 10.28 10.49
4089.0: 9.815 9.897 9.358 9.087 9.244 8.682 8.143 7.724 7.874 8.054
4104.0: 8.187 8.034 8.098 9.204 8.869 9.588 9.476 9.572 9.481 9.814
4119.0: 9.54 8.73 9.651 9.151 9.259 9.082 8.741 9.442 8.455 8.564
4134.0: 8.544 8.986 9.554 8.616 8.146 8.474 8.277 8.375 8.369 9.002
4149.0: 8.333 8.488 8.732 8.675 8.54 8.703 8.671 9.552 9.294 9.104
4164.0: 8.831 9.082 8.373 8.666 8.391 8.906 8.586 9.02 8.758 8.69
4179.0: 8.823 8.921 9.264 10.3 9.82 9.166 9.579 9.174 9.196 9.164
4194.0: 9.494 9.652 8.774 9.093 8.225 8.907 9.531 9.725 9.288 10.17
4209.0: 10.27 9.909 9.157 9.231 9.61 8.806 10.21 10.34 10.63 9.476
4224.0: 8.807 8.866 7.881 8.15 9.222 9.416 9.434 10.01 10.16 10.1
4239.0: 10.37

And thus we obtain 1.8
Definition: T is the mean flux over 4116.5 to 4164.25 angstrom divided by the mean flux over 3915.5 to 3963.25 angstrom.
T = 1.6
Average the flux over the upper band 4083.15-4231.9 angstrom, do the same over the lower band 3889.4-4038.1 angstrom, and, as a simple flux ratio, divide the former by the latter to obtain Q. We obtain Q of 1.29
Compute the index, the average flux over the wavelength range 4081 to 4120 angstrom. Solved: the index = 9.08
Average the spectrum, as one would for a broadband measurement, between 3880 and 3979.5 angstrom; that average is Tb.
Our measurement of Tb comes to 5.59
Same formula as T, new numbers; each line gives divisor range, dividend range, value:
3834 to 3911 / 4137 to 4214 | 1.72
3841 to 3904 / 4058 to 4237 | 1.72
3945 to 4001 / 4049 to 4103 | 1.33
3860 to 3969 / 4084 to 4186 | 1.61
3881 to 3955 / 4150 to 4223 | 1.62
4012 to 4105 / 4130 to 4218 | 0.98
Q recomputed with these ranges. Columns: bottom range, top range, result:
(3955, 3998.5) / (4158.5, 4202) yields 1.35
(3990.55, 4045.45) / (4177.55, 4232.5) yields 1.00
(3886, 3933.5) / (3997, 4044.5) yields 1.60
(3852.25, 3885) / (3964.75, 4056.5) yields 1.68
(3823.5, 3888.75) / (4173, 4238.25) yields 2.01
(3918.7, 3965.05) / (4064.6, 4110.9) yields 1.67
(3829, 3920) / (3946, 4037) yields 1.48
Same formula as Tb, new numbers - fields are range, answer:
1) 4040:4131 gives 9.05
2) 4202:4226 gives 9.63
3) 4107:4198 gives 8.99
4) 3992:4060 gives 9.26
